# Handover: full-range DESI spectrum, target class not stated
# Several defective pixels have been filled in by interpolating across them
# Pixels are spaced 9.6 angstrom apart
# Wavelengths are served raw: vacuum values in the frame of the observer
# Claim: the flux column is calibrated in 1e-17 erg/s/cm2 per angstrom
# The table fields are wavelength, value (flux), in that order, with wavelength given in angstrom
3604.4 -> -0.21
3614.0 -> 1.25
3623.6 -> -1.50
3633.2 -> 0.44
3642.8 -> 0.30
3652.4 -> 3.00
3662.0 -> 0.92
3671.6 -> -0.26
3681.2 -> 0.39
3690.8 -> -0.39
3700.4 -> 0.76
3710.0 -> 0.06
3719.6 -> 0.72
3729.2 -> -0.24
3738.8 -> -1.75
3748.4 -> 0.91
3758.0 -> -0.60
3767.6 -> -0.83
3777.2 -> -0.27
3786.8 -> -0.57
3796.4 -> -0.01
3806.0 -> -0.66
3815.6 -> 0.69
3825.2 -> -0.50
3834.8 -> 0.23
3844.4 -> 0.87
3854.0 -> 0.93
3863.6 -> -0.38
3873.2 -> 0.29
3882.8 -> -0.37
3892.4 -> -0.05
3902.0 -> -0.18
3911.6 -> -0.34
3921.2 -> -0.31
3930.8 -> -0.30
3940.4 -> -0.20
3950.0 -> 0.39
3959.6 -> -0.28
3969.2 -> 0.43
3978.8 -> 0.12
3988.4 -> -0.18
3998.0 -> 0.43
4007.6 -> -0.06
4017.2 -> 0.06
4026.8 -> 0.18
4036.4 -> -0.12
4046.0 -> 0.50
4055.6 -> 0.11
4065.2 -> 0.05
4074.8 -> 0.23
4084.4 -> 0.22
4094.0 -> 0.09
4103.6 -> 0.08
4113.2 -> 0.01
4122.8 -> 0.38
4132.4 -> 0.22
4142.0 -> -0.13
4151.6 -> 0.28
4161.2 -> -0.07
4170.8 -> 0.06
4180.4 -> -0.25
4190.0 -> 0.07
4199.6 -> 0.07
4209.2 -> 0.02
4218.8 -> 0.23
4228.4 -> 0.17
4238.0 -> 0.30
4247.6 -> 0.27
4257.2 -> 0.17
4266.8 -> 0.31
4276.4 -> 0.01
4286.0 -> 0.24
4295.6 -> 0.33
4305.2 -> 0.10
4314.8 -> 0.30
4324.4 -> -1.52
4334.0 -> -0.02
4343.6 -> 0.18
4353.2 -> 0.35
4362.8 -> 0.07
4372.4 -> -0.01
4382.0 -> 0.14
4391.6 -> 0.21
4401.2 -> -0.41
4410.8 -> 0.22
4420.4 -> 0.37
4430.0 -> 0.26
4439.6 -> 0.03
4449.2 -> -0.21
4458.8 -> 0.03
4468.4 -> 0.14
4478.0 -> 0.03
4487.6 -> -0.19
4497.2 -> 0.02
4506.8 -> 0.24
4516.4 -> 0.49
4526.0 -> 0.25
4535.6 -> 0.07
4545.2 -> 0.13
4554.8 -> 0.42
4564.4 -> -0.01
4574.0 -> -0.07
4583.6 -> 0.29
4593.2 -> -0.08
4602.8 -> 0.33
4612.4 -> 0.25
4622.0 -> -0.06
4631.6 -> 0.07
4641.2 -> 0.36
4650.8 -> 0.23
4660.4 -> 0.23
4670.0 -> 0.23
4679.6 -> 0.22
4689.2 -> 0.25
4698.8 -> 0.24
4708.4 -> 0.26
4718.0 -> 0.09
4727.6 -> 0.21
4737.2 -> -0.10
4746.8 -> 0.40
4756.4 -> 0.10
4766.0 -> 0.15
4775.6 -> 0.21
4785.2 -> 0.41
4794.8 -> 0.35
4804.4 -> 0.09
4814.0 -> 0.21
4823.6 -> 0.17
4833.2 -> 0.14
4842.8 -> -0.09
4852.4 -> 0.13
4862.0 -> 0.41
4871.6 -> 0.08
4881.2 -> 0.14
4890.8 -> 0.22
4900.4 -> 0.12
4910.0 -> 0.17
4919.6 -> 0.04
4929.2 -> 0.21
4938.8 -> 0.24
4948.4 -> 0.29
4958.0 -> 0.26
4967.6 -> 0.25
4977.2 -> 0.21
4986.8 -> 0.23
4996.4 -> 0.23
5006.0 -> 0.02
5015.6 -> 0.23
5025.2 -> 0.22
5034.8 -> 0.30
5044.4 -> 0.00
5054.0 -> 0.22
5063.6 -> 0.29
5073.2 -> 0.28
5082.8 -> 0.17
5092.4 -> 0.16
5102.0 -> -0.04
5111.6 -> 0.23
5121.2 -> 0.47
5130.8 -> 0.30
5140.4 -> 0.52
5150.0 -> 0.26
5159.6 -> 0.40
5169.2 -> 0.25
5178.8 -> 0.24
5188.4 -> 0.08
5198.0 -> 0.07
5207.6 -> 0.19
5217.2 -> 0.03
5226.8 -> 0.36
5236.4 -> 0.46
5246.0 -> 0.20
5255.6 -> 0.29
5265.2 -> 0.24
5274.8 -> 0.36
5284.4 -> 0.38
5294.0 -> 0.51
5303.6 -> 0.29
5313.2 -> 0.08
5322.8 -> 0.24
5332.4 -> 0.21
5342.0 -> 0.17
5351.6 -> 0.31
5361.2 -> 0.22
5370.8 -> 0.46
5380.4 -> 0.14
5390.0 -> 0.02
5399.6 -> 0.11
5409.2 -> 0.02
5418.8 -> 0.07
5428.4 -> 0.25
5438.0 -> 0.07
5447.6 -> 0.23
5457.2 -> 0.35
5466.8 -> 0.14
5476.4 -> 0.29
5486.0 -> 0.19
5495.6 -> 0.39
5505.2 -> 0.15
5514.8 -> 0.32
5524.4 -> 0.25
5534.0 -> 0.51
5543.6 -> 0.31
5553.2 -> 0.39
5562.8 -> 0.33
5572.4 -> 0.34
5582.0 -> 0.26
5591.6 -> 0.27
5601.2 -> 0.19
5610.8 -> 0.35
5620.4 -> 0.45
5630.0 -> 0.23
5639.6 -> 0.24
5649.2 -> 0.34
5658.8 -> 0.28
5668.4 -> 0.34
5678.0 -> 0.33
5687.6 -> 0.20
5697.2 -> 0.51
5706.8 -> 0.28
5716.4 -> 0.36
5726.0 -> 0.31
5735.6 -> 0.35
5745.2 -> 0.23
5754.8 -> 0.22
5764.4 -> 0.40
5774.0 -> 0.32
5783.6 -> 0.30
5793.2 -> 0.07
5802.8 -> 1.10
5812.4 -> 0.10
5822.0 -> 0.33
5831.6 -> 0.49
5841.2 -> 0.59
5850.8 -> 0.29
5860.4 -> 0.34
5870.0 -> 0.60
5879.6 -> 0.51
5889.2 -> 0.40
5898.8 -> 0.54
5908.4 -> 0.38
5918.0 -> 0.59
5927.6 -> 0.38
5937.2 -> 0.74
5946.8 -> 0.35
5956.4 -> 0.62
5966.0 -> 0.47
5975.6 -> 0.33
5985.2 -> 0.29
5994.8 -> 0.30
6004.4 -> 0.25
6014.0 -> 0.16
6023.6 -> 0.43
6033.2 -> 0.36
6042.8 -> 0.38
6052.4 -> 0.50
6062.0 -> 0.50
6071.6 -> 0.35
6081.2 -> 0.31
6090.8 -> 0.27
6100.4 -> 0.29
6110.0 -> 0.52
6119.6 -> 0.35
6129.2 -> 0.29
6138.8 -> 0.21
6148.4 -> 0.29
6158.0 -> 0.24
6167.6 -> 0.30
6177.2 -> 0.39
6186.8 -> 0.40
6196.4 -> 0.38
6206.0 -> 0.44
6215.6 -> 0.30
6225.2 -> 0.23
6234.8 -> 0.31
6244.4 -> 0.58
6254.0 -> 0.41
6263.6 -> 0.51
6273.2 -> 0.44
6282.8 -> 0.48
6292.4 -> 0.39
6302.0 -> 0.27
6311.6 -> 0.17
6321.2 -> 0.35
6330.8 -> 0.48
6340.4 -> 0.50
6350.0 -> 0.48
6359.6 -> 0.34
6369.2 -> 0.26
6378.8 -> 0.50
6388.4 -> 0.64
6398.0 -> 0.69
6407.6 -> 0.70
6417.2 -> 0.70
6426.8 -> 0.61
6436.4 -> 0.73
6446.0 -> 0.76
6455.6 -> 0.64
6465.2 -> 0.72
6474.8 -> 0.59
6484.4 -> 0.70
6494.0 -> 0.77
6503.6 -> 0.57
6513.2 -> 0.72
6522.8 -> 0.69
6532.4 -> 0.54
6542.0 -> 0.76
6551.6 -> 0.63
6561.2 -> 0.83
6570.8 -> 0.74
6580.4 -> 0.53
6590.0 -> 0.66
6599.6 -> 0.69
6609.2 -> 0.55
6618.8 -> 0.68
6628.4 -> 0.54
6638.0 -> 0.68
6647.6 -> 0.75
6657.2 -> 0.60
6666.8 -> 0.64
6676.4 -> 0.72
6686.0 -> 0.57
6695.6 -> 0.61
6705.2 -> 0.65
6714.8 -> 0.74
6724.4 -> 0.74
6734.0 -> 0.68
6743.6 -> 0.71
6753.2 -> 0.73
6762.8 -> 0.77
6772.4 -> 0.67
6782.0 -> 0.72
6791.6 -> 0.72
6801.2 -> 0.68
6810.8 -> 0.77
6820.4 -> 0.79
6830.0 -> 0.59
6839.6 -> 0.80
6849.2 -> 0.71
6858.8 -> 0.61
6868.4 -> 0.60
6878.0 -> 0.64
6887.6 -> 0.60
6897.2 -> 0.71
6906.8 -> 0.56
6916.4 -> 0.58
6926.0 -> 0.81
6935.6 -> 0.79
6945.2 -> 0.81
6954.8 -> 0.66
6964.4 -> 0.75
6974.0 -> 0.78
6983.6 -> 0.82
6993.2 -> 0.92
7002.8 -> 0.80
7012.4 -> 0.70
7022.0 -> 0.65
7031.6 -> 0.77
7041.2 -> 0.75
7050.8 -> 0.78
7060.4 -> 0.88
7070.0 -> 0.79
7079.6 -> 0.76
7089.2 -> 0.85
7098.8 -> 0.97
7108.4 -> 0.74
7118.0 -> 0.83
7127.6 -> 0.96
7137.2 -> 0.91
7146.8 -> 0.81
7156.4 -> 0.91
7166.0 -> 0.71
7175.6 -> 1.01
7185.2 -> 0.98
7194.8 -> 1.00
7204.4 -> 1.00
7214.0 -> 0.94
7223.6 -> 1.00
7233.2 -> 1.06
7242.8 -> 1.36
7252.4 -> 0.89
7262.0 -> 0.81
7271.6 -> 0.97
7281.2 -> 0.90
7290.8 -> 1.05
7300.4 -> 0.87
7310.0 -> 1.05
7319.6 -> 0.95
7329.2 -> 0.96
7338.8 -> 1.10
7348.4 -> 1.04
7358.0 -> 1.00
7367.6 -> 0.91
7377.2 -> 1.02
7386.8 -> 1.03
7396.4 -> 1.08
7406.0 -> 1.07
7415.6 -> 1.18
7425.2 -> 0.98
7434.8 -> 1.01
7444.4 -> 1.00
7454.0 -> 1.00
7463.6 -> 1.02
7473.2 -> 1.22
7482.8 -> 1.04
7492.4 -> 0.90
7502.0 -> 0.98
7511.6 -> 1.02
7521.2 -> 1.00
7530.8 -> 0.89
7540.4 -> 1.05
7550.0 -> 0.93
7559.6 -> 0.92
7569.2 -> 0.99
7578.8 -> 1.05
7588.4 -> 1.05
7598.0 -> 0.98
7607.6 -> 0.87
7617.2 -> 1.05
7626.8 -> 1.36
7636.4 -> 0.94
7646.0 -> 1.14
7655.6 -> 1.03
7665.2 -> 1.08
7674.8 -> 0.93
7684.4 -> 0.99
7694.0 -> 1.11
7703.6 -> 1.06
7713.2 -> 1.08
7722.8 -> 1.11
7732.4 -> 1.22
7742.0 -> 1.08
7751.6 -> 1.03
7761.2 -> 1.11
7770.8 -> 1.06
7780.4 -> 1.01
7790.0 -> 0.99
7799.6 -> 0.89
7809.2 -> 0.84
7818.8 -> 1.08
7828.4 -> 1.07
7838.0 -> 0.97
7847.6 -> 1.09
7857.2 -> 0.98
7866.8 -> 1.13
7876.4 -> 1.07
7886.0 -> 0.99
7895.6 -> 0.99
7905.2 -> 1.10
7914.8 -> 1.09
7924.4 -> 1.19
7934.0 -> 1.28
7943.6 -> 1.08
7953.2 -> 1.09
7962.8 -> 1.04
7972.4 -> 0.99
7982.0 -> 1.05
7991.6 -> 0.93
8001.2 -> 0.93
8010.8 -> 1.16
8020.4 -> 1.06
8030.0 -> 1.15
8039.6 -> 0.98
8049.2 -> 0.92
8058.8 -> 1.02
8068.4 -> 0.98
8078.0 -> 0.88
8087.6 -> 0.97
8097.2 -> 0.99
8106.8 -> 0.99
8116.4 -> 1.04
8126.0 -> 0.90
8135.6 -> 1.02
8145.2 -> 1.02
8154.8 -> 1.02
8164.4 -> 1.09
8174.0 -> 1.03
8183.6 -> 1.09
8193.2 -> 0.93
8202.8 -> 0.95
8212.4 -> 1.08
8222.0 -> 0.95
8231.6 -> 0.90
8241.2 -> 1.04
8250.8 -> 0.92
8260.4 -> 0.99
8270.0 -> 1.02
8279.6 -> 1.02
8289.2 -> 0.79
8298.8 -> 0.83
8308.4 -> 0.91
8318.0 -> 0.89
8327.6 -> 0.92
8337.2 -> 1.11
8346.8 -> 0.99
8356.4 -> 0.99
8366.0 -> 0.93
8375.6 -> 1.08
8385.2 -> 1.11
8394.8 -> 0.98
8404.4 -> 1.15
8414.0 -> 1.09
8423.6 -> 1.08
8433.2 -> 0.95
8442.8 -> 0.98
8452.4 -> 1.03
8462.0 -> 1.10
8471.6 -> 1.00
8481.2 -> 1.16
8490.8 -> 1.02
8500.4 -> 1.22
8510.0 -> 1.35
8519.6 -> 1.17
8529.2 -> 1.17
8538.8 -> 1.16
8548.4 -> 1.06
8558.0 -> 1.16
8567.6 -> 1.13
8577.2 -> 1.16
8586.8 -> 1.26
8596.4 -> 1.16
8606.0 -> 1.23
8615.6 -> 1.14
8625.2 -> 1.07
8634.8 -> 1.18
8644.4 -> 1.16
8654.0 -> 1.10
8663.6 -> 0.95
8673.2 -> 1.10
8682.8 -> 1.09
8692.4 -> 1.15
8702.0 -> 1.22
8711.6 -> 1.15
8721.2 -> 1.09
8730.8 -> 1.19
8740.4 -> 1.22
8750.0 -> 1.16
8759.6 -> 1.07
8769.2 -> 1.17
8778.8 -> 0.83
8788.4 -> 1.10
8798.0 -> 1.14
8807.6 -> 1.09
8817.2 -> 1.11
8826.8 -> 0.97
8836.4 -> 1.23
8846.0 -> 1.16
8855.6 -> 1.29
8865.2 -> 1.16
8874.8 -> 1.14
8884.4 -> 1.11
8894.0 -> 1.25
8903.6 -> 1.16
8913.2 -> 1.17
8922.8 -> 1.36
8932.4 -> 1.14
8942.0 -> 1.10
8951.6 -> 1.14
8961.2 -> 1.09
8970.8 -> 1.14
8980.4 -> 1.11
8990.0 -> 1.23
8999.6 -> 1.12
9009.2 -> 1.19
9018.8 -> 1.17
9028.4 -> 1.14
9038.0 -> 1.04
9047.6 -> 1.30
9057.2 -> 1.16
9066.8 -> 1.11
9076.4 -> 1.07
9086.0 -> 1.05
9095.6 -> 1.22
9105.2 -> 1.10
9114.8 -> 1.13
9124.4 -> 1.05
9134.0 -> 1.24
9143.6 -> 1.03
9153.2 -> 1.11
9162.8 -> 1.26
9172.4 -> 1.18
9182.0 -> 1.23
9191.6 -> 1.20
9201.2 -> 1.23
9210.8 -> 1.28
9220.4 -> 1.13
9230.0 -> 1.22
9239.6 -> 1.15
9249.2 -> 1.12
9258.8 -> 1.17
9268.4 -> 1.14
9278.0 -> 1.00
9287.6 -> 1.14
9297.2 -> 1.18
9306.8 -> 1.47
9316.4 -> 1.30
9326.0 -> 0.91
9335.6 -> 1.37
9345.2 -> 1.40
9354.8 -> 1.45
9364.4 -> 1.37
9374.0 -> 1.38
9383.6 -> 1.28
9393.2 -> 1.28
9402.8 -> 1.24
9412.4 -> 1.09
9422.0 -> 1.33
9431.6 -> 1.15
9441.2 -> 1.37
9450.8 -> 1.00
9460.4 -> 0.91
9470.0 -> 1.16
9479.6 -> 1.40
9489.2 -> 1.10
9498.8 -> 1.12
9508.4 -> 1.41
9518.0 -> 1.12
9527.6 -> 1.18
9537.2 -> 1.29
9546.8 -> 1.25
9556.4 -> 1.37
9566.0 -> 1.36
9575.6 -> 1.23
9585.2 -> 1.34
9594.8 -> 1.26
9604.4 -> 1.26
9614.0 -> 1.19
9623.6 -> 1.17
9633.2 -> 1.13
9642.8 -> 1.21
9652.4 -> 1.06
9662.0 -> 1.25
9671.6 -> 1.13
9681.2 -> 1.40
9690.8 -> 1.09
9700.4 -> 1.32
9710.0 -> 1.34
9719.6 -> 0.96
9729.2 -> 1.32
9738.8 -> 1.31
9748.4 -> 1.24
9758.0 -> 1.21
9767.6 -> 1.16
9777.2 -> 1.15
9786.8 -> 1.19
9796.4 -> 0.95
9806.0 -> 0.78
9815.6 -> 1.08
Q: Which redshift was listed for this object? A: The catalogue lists 0.60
